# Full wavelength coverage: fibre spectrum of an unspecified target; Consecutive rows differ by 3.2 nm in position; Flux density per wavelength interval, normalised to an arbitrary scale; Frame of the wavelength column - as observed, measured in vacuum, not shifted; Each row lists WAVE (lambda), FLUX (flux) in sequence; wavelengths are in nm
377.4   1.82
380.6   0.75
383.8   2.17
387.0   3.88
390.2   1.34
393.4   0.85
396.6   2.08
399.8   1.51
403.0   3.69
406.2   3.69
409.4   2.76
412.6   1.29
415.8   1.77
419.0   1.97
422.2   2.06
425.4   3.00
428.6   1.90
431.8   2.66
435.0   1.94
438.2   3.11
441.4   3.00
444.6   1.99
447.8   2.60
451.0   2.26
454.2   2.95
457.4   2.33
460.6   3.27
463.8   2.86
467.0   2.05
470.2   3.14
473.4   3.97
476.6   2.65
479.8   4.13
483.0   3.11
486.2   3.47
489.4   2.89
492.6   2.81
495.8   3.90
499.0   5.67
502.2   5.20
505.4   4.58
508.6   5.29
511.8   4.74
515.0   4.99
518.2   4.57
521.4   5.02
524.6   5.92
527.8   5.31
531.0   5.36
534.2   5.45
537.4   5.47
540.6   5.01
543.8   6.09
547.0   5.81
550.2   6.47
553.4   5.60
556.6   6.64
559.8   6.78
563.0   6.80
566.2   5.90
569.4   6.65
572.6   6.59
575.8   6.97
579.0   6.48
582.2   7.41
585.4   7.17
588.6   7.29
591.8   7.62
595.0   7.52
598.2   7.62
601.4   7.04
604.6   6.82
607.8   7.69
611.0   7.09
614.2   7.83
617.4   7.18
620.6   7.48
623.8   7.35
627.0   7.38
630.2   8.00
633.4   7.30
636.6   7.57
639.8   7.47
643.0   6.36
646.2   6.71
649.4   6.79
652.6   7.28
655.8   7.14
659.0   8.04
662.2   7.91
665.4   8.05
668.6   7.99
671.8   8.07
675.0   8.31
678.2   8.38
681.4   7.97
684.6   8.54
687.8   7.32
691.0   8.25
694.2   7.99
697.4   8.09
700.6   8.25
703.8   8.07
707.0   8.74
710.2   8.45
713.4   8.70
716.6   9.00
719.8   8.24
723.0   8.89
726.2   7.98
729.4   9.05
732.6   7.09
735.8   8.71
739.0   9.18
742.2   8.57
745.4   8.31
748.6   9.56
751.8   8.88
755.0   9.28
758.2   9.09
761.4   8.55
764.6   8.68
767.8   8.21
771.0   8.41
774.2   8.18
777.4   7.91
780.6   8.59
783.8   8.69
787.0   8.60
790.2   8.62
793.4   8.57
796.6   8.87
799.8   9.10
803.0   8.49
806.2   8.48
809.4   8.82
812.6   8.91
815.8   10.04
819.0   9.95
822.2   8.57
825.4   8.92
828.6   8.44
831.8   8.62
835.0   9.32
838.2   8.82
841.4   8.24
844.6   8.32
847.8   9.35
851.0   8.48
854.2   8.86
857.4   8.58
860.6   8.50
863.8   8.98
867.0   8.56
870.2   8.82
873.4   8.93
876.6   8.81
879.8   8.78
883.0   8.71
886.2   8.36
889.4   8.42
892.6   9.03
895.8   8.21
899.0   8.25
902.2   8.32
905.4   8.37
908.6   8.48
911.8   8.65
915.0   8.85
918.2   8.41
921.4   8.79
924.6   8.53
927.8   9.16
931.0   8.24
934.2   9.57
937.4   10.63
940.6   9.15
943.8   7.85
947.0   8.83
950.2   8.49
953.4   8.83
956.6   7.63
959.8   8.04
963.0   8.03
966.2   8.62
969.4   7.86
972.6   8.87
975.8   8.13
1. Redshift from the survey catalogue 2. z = 0.243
